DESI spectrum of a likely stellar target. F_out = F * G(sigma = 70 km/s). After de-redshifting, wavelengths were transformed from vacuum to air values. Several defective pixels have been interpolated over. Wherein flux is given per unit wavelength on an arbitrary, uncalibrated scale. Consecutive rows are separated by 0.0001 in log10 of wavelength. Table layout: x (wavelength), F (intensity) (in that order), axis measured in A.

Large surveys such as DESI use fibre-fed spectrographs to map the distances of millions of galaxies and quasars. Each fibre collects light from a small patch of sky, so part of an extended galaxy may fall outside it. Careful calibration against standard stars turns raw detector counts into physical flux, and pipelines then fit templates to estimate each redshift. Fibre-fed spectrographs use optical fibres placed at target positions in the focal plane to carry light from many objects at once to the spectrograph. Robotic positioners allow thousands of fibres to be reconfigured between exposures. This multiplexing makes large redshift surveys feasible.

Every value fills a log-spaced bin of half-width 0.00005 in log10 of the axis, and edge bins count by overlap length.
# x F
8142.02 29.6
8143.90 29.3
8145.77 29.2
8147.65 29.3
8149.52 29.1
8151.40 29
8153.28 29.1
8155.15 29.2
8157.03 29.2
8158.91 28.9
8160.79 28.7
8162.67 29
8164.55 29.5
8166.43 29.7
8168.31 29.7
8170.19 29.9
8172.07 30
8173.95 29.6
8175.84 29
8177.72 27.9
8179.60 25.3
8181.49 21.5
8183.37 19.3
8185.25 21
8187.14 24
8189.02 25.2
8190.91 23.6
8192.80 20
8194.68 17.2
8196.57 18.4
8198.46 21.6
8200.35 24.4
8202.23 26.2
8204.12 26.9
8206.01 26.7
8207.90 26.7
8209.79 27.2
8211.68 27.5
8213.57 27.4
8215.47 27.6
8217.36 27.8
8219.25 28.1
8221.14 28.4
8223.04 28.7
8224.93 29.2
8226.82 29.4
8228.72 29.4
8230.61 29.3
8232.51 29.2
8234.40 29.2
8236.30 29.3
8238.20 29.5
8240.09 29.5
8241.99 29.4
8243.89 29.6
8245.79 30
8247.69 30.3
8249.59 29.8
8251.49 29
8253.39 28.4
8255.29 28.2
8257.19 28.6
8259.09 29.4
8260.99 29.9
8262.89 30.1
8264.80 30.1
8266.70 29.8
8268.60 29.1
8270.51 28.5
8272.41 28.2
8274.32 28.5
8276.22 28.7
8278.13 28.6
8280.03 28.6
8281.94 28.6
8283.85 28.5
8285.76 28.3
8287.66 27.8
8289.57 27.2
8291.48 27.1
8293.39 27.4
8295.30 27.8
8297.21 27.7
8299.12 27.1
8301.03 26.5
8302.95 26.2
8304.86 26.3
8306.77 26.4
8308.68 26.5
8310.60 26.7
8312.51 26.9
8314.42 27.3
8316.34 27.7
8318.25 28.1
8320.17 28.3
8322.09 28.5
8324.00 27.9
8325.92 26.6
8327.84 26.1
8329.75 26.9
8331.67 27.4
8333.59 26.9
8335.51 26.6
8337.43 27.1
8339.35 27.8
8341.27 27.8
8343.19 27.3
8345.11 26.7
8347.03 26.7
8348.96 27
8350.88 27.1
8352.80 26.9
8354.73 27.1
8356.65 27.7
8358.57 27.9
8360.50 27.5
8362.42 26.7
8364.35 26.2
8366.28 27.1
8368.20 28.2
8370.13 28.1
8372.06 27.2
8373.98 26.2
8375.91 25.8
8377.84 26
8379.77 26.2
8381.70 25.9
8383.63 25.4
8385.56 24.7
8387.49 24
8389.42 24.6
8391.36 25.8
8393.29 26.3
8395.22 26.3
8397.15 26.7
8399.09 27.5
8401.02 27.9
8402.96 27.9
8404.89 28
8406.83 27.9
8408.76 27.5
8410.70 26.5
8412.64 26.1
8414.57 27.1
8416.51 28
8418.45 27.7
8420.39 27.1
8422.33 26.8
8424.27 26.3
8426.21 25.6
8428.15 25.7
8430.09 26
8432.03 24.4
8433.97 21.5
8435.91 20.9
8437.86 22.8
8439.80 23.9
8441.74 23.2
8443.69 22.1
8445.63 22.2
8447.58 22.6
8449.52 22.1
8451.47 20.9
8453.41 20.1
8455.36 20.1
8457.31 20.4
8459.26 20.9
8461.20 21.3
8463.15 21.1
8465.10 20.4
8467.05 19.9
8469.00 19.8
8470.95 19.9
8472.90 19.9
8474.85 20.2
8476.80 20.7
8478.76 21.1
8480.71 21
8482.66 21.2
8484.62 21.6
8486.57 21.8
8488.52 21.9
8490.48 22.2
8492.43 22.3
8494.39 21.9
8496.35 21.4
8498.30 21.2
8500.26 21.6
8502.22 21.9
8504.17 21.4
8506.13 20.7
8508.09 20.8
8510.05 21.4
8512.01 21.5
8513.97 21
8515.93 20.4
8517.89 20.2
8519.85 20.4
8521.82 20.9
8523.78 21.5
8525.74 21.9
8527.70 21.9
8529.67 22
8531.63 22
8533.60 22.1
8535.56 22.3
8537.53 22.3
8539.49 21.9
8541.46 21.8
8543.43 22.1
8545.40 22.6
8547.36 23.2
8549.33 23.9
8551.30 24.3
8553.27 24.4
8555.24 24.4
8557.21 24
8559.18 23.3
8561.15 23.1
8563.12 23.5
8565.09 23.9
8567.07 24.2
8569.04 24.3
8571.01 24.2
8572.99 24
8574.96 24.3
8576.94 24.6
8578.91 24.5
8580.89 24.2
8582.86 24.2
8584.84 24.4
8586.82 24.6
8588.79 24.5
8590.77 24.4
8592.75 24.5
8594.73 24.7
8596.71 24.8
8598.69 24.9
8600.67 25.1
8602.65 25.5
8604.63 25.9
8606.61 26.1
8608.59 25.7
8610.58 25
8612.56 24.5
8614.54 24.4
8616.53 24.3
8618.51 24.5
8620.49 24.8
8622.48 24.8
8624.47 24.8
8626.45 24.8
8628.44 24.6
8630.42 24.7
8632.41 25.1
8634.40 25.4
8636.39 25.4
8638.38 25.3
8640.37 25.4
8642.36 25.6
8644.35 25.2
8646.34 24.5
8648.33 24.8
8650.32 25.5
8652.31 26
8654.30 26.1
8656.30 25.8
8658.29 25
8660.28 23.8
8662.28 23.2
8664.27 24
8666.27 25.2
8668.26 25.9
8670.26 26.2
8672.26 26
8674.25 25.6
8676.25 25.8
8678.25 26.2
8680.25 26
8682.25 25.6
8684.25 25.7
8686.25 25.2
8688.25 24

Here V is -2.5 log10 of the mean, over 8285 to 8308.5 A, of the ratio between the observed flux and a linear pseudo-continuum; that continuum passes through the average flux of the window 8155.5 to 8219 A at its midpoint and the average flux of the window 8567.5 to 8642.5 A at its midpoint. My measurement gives -0.06 mag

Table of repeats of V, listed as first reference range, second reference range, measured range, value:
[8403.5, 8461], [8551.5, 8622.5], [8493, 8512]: 0.14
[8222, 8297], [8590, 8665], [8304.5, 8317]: 0.06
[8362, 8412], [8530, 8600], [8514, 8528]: 0.16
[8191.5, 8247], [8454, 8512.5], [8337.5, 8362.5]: -0.14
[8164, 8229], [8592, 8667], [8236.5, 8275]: -0.13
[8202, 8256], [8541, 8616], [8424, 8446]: 0.10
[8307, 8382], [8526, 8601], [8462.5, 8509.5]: 0.18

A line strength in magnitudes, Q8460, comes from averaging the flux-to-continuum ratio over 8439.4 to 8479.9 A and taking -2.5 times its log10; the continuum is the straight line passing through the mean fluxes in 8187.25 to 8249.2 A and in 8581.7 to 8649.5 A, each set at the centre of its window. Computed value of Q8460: 0.22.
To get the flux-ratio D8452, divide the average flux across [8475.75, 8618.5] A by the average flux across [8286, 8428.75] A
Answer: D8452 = 0.85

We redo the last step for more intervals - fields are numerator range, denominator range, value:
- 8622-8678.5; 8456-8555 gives 1.17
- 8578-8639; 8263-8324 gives 0.89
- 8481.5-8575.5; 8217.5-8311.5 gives 0.78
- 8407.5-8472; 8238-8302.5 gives 0.82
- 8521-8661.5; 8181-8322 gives 0.89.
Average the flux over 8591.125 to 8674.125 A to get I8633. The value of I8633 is 25.1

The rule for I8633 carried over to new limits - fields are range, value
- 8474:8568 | 22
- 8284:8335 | 27.2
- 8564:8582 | 24.2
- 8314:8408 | 26.9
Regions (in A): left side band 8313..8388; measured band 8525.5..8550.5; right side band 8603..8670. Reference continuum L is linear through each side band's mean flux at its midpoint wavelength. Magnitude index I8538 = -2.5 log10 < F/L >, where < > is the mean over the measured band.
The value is 0.153 mag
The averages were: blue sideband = 27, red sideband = 25.1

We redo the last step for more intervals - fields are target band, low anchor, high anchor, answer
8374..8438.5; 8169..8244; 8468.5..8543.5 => -0.13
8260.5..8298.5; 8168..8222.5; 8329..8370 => -0.08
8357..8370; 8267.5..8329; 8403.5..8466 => -0.06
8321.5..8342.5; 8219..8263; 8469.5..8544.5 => -0.03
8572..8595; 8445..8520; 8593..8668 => -0.03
